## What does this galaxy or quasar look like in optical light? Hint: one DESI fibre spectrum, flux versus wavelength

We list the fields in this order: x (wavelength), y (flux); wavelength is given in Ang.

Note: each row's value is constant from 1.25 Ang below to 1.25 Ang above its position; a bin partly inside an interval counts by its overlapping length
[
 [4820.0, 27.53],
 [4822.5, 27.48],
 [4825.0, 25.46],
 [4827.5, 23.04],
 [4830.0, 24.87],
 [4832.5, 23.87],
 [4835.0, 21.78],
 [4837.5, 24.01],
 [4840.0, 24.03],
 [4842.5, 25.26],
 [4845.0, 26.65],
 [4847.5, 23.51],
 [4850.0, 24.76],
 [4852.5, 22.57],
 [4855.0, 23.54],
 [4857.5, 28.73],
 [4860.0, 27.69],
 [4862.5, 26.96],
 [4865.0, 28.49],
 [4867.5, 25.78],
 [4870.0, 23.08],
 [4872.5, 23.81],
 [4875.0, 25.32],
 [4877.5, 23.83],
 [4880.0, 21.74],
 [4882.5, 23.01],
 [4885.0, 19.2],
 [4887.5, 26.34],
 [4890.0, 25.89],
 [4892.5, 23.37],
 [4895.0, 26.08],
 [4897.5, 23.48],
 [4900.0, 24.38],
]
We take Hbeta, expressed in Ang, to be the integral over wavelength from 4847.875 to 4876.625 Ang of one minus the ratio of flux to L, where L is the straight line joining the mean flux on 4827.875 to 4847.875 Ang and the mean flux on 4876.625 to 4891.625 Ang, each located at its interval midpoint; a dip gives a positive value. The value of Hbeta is -2.04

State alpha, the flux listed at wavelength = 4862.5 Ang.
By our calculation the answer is 26.96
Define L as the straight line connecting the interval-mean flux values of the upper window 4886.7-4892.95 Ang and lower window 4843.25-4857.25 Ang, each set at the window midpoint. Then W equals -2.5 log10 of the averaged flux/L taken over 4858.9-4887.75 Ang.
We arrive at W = 0.02 mag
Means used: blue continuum 24.6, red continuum 25.4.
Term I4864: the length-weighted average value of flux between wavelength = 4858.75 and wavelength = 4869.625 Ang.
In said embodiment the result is 26.9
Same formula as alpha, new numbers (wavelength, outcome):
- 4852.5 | 22.57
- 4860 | 27.69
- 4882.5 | 23.01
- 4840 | 24.03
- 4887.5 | 26.34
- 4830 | 24.87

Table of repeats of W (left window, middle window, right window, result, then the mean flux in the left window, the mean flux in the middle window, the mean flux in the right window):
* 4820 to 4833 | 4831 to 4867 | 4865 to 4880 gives -0.012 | 25.3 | 25.1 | 24.5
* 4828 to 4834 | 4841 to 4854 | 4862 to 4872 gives 0.016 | 24.1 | 24.5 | 25.8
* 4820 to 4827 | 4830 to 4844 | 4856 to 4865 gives 0.124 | 26.3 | 23.9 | 27.8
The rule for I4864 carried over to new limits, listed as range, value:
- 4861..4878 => 25.4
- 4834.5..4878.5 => 25.1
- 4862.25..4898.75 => 24.4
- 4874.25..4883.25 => 23.4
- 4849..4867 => 26.1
